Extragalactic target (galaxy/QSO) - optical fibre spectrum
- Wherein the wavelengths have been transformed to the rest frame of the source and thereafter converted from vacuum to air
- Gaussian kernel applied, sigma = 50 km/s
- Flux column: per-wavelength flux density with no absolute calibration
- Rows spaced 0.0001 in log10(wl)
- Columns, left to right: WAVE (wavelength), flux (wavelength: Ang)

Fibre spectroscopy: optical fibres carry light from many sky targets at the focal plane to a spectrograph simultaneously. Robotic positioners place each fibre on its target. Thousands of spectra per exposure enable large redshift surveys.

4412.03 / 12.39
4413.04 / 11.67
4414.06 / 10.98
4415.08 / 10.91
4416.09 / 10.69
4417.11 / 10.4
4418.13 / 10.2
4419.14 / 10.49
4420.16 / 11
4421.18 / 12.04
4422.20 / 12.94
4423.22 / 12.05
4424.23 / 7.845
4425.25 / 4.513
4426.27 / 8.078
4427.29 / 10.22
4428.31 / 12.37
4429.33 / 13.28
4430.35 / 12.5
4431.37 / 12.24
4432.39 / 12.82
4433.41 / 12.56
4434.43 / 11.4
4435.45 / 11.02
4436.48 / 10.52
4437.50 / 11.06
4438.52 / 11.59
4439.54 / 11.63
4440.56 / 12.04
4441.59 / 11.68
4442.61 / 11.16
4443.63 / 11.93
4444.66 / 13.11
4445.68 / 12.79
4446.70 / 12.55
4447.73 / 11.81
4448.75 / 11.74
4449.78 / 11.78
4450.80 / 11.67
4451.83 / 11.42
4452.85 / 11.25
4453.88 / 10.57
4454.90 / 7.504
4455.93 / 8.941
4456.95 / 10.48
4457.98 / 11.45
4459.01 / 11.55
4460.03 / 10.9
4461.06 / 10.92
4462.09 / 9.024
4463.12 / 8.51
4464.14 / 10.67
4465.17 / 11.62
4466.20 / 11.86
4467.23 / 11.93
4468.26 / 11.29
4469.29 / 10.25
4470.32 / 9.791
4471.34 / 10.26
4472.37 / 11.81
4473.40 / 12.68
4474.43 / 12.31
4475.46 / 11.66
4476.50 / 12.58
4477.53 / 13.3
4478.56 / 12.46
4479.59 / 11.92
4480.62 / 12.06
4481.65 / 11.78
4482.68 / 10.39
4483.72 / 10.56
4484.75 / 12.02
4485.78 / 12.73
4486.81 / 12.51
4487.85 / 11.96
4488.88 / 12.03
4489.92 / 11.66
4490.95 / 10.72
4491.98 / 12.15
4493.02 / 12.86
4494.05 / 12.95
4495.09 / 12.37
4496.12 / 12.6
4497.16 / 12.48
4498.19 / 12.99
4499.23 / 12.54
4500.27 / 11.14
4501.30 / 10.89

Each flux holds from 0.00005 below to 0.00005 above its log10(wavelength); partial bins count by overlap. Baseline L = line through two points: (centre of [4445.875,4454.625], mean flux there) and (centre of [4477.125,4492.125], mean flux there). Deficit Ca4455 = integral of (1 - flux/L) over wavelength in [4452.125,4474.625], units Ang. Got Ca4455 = 1.9 Ang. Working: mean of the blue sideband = 11.5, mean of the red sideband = 11.9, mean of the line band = 10.7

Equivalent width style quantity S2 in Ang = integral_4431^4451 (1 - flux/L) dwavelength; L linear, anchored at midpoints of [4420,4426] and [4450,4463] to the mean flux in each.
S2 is -3.2 Ang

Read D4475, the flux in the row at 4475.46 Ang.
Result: 11.66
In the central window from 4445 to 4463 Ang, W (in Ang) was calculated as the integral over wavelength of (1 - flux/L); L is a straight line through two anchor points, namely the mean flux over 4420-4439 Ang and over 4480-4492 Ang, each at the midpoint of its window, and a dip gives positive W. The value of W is 0.6 Ang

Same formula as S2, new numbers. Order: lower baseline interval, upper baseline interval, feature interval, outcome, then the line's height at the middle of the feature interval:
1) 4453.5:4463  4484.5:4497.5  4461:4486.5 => -0.7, 11.1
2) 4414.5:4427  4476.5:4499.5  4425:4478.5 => -1.1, 11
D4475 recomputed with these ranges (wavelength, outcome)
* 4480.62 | 12.06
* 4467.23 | 11.93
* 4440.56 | 12.04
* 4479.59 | 11.92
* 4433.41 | 12.56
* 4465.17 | 11.62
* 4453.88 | 10.57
